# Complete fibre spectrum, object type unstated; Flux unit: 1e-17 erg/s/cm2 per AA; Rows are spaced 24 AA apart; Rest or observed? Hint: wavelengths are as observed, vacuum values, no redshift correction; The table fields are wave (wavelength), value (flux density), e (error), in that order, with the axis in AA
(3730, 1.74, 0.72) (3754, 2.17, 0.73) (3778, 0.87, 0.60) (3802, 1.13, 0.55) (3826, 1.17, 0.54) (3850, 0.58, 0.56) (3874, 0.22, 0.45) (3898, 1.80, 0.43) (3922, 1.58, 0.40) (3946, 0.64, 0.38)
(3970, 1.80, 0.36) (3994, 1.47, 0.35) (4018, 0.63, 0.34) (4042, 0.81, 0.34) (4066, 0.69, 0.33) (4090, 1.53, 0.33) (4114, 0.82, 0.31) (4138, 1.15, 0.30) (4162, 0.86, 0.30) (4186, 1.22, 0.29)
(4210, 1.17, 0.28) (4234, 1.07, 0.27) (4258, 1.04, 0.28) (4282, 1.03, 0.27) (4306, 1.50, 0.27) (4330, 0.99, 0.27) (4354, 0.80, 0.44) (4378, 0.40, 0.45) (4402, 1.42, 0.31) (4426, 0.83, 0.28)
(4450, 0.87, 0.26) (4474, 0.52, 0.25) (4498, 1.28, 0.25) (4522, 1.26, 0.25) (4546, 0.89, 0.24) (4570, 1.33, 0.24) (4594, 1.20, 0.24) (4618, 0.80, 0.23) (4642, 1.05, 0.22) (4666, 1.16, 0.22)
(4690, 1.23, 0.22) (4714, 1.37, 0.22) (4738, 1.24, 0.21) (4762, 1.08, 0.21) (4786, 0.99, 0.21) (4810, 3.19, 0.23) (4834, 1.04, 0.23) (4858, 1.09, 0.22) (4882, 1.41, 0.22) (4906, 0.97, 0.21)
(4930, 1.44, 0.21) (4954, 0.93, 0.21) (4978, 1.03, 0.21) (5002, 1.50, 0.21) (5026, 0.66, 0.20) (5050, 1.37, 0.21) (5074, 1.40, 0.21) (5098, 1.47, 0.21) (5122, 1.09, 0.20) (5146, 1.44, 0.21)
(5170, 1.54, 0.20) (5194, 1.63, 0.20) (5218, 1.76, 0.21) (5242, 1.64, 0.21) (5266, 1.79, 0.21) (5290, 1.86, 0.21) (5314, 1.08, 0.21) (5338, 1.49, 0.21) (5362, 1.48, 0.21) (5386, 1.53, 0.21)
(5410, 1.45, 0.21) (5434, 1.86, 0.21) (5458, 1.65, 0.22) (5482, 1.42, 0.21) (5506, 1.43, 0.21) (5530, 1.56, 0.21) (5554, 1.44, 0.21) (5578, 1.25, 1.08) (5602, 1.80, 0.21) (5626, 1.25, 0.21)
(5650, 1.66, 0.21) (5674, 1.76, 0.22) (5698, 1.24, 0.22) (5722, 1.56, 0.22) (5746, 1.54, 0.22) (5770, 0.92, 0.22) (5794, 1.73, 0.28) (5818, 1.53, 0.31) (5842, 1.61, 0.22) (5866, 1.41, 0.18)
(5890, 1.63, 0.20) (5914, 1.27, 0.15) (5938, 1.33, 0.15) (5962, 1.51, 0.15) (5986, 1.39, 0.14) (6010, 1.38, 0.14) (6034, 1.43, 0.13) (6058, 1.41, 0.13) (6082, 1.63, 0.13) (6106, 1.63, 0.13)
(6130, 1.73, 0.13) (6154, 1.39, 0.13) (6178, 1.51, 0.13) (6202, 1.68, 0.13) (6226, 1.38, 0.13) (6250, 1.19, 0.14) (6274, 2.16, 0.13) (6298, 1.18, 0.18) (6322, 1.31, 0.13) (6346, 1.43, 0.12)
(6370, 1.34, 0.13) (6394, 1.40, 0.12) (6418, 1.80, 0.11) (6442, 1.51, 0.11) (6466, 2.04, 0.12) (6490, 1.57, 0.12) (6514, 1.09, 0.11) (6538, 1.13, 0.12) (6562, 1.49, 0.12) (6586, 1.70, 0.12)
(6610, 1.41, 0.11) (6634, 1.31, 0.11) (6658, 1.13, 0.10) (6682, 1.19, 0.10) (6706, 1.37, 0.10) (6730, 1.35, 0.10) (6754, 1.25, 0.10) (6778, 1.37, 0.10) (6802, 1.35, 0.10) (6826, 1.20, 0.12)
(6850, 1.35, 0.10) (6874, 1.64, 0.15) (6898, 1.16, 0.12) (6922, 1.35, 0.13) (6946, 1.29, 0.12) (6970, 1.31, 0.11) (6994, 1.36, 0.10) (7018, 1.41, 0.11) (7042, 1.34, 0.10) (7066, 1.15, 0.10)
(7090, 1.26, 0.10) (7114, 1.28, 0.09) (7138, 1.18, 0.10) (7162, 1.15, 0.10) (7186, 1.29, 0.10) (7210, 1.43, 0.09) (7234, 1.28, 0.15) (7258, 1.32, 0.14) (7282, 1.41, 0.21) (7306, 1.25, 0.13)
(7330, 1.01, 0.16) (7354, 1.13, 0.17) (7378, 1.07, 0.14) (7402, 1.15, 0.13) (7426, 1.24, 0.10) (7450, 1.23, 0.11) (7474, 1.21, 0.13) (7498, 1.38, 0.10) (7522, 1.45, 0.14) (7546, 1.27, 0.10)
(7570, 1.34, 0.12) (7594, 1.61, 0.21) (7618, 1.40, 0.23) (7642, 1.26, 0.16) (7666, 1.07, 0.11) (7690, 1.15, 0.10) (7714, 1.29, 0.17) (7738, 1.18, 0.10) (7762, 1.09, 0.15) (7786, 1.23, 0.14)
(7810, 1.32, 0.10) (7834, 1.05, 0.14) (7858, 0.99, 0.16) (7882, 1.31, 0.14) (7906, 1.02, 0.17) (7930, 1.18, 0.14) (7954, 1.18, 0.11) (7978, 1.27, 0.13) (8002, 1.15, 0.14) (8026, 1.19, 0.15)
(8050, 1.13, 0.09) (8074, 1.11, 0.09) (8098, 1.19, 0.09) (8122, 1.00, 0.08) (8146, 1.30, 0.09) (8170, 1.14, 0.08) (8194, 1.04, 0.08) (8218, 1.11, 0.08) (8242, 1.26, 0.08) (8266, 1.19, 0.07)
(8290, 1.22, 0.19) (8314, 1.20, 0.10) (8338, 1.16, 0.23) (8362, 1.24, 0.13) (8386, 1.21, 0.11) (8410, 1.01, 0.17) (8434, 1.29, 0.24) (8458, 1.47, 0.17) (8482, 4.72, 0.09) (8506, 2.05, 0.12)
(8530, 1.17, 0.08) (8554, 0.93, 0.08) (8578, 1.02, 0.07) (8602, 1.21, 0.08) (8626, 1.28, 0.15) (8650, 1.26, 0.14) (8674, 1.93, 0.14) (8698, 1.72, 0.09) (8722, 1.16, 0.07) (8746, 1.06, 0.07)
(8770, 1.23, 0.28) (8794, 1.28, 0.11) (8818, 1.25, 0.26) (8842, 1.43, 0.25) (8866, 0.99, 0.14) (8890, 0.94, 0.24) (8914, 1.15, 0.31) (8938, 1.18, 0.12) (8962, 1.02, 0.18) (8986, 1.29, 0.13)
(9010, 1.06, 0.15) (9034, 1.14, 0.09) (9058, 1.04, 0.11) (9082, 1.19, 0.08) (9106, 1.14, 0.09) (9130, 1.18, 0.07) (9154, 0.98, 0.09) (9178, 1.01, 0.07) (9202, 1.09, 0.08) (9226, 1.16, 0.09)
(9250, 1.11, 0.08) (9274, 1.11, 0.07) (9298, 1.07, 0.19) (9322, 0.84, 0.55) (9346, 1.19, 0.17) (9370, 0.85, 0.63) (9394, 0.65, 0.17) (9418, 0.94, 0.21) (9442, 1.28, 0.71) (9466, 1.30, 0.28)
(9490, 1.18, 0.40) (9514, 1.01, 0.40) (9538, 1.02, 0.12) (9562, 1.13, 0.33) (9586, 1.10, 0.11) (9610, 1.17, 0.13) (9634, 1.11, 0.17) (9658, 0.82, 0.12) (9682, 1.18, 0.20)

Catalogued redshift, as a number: 0.292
